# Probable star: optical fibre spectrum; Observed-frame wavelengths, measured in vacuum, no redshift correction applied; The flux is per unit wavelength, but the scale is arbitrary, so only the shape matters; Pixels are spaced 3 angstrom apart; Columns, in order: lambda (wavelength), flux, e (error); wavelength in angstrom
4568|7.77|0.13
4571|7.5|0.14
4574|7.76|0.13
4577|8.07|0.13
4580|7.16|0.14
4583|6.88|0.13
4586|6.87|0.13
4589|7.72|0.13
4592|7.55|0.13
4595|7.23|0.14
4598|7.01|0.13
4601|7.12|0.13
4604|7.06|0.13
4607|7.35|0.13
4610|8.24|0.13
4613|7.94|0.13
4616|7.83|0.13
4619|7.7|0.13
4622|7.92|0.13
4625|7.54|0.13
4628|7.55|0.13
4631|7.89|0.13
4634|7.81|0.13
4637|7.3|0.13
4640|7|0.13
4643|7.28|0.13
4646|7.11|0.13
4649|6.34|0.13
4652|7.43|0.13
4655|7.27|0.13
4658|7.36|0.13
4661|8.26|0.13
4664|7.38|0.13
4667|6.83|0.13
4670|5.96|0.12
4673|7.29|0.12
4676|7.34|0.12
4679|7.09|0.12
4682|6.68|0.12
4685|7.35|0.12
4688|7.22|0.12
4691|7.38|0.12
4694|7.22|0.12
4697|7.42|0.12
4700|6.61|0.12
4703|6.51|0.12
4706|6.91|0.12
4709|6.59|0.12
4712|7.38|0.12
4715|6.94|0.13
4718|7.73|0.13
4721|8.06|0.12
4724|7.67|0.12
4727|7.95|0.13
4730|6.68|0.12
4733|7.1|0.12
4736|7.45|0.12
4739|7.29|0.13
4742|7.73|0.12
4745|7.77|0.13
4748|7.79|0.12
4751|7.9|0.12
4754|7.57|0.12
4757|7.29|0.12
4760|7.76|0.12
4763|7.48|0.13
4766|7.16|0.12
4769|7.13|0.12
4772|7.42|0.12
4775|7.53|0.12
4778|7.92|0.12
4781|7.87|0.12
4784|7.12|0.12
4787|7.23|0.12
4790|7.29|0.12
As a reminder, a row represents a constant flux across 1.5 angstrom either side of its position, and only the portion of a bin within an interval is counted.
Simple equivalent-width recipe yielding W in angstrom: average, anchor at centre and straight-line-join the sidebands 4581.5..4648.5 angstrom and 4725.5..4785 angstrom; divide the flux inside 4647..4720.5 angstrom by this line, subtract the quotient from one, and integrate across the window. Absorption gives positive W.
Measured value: 3.4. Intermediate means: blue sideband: 7.43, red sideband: 7.5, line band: 7.12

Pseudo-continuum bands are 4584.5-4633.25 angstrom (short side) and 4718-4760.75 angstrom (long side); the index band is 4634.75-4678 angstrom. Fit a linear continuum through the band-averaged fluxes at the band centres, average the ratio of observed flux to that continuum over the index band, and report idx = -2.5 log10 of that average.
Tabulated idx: 0.06 mag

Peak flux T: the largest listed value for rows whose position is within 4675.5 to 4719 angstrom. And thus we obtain 7.73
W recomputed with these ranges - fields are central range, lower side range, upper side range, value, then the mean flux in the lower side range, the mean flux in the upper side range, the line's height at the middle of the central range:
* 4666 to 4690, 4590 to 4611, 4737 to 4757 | 1.68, 7.35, 7.64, 7.51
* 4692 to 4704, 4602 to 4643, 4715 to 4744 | 0.88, 7.61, 7.49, 7.53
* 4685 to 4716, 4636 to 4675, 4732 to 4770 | 1.17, 7.14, 7.5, 7.31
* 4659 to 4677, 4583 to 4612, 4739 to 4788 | 0.59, 7.34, 7.54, 7.42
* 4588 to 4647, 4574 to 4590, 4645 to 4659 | -2.30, 7.37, 7.09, 7.23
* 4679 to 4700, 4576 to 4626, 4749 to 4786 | 0.94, 7.48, 7.51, 7.5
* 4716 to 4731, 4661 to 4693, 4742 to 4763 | -0.35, 7.11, 7.67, 7.45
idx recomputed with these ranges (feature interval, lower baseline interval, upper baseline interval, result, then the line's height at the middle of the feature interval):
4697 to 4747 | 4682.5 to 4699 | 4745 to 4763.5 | 0.03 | 7.45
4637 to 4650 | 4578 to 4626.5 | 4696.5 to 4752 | 0.06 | 7.41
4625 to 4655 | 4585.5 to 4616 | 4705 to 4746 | 0.02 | 7.42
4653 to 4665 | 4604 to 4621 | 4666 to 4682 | -0.07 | 7.09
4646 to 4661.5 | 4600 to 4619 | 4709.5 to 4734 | 0.04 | 7.53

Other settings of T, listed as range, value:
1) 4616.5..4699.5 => 8.26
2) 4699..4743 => 8.06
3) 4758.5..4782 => 7.92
